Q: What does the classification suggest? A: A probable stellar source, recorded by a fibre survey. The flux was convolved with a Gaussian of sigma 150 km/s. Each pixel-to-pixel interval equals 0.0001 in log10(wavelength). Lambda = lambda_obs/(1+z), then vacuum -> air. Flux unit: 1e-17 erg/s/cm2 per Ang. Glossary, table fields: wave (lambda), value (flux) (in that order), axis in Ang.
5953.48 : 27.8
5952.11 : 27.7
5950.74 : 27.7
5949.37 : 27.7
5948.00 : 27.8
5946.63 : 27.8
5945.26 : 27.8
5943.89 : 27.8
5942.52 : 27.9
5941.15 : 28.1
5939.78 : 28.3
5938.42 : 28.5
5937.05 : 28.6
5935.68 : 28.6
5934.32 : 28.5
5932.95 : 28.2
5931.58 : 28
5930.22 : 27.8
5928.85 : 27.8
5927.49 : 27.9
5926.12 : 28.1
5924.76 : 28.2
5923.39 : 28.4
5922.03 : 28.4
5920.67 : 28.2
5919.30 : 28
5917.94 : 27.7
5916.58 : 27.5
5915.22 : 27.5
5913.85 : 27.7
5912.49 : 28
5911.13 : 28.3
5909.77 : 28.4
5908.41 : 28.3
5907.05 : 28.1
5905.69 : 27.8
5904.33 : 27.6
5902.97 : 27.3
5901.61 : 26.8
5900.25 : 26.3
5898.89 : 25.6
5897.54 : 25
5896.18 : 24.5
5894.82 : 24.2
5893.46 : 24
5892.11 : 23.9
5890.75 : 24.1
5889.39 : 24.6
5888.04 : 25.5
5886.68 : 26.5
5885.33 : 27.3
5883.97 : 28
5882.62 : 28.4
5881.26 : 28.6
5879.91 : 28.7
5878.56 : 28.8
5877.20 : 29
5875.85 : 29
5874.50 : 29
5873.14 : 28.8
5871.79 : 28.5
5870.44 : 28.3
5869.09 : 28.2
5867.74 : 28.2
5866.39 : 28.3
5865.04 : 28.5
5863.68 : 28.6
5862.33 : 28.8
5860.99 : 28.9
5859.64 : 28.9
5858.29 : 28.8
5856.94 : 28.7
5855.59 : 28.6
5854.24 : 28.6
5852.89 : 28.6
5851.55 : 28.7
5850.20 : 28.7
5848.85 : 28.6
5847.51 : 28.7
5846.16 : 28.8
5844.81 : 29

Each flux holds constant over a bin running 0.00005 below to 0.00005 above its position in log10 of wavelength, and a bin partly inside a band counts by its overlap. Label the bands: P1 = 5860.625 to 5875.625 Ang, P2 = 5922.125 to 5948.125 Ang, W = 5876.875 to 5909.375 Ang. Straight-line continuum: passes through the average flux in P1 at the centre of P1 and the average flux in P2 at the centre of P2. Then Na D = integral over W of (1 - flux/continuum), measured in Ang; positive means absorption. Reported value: 2.0 Ang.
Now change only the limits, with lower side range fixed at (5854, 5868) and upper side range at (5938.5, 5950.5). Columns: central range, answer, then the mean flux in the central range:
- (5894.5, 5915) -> 0.92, 27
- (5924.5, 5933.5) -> 0.02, 28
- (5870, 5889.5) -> 0.31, 28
